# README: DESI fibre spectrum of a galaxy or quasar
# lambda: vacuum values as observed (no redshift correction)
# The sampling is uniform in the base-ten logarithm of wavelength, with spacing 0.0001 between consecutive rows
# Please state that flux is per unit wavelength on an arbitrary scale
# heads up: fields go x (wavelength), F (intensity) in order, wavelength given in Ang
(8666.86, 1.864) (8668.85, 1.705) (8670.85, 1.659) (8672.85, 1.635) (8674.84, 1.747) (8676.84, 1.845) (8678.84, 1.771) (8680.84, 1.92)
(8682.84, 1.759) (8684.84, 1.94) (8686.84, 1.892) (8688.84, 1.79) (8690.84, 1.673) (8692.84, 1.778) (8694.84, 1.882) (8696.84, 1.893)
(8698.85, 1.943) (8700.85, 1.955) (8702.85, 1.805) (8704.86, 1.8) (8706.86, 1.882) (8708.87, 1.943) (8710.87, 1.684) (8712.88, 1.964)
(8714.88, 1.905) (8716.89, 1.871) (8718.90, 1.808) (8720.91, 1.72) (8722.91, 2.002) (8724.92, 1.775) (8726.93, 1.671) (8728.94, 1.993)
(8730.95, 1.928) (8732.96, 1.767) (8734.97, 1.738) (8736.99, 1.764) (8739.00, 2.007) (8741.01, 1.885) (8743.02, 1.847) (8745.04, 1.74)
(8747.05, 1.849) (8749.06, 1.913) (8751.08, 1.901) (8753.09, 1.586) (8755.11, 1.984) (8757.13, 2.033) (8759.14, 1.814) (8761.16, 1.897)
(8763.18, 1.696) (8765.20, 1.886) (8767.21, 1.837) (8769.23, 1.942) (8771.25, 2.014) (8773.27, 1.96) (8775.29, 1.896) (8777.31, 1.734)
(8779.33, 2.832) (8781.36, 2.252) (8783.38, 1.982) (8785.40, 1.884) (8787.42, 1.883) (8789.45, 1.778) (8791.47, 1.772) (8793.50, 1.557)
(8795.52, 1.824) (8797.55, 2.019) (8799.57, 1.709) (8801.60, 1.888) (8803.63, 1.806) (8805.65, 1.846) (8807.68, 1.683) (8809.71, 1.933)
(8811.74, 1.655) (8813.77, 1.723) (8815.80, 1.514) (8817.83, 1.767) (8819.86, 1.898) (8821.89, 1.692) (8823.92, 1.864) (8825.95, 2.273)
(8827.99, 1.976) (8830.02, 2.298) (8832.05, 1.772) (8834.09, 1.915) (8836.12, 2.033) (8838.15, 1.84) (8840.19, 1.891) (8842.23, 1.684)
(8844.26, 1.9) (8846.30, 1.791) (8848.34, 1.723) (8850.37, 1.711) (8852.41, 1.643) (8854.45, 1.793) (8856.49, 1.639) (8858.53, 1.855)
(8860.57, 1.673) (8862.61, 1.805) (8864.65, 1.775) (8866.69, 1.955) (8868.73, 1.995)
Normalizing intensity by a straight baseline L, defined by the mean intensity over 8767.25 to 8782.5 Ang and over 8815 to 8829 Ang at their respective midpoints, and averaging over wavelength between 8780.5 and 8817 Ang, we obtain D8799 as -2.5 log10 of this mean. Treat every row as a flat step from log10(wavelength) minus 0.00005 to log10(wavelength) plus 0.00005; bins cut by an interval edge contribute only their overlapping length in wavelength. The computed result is 0.09 mag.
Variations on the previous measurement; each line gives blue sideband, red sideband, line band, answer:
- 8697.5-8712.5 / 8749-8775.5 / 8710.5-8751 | 0.02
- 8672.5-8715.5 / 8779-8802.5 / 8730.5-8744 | 0.02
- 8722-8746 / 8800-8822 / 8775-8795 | -0.10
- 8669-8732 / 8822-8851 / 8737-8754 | 0.01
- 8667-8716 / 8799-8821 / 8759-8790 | -0.10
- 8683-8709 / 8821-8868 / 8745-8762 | -0.01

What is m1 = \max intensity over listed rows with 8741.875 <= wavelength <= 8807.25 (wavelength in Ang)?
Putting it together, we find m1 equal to 2.832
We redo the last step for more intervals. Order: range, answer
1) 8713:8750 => 2.007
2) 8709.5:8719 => 1.964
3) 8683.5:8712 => 1.955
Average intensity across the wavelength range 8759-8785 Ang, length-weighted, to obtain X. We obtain 1.98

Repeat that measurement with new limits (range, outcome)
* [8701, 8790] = 1.89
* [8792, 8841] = 1.85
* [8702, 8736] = 1.84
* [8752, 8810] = 1.89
